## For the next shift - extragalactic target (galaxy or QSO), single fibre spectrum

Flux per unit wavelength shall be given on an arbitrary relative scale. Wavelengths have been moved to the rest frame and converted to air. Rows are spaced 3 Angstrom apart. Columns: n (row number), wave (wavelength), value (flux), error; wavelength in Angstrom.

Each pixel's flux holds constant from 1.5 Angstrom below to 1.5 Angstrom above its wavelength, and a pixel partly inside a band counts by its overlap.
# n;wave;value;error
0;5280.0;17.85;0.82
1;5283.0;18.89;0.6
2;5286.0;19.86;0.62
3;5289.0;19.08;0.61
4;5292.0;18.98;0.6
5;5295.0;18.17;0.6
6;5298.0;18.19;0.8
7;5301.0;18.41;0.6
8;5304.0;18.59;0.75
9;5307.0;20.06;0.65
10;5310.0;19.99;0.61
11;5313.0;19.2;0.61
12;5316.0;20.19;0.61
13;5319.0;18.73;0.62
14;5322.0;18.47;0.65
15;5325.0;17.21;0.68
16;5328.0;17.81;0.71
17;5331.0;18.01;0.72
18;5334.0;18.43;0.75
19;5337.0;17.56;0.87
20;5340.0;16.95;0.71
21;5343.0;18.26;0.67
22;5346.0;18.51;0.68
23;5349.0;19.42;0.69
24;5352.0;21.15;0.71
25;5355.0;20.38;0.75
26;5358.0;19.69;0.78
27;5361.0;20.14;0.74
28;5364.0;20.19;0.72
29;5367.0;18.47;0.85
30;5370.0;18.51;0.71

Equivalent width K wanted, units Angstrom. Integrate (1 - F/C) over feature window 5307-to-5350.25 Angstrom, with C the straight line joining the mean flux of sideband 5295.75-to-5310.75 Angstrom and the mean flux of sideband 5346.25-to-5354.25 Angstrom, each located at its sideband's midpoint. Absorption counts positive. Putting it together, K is 2.19 Angstrom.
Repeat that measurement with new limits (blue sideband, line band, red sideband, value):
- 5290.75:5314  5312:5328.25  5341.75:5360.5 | 0.5 Angstrom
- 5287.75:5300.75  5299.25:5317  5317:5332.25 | -1.0 Angstrom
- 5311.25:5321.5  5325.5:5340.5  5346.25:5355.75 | 1.4 Angstrom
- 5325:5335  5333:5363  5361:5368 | -0.4 Angstrom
